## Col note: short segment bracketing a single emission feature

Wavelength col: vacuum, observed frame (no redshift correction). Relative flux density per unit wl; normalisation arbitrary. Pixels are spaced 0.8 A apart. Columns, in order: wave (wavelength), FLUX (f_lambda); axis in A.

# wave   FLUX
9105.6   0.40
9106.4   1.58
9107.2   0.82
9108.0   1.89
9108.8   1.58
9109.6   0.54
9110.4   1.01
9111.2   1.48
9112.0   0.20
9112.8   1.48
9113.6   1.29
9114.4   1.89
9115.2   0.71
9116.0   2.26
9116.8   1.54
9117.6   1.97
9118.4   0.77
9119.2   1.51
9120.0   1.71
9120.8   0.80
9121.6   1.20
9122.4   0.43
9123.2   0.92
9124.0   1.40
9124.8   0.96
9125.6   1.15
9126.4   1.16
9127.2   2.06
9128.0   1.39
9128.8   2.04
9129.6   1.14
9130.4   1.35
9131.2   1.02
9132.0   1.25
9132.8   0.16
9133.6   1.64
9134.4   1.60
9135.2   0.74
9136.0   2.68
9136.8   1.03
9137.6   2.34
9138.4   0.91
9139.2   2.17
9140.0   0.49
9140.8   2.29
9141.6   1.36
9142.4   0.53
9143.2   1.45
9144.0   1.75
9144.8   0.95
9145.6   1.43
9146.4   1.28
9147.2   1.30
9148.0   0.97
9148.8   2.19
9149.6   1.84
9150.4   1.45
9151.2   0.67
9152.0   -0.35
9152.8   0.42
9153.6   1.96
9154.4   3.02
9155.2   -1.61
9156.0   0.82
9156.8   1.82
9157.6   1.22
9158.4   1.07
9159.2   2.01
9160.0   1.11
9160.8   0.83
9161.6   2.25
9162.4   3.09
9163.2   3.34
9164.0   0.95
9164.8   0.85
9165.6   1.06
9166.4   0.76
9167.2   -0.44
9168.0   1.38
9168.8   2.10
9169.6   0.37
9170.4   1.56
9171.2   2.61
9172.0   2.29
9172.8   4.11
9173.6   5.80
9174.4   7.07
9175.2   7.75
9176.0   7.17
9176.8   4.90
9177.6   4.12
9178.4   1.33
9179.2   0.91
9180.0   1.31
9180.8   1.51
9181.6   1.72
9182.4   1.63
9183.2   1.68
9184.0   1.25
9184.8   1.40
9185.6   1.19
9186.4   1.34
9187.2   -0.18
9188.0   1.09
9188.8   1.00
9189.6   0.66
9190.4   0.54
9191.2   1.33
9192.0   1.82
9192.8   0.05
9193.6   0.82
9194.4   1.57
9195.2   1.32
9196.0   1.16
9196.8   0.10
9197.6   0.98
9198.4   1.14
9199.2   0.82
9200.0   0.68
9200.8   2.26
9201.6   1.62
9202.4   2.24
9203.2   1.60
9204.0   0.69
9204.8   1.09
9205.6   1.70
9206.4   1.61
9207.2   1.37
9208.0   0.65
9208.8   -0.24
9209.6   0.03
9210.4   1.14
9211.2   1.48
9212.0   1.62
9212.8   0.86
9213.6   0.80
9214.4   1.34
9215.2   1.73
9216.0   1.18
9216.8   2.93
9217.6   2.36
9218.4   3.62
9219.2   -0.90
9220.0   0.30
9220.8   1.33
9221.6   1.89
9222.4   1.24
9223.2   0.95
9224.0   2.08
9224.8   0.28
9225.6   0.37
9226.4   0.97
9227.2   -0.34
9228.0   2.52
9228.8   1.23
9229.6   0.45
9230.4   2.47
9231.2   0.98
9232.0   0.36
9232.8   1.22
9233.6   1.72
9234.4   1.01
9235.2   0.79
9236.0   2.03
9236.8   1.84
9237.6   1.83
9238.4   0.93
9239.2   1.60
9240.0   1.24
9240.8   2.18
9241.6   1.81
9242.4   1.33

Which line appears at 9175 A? H-beta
